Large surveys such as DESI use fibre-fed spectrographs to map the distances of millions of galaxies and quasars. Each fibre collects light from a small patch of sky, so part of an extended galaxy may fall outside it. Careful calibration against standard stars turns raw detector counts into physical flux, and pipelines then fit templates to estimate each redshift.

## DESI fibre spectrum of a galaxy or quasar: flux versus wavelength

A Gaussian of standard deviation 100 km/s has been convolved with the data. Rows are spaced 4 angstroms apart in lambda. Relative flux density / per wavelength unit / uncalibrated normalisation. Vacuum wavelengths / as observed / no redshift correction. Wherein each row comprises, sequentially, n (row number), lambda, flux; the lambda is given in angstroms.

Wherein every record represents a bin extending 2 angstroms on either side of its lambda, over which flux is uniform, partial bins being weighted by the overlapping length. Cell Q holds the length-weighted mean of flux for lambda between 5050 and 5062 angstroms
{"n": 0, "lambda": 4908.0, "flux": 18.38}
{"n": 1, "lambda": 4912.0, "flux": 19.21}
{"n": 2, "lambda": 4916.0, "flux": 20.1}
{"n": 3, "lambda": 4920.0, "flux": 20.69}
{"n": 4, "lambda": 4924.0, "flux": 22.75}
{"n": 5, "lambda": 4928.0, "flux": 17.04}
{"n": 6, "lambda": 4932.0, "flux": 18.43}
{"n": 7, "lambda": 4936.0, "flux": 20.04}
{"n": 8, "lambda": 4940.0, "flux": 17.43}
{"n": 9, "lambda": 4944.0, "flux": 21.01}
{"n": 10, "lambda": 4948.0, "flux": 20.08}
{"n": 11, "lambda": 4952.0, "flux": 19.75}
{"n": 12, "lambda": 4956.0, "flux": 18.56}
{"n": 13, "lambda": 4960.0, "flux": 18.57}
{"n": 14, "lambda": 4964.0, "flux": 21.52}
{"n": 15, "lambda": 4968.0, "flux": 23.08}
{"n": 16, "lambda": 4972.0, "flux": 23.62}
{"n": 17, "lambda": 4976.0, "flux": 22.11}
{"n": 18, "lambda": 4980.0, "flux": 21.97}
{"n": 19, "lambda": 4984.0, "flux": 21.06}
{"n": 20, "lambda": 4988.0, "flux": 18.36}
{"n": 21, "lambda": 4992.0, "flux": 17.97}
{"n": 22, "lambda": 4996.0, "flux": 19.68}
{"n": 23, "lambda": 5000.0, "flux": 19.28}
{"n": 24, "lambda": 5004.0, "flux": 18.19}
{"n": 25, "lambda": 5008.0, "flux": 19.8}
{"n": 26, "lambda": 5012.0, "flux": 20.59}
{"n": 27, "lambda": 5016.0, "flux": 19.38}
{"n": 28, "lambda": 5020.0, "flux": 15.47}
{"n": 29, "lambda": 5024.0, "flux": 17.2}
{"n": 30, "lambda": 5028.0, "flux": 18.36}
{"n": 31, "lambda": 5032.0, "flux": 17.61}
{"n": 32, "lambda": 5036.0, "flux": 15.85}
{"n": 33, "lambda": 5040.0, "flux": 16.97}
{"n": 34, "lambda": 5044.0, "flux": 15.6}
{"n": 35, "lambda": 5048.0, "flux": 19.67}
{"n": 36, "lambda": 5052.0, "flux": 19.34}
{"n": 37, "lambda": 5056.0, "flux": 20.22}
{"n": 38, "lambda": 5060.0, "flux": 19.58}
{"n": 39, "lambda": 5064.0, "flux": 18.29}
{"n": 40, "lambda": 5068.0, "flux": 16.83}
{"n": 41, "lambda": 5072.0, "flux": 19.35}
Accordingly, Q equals 19.7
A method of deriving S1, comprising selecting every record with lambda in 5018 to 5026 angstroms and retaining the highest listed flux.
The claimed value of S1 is 17.2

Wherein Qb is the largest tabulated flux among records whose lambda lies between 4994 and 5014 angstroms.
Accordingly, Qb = 20.59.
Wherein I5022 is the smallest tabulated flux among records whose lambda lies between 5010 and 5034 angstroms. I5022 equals 15.47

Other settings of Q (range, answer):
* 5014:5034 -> 17.6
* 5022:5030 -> 17.8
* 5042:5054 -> 18.2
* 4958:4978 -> 21.8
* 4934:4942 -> 18.7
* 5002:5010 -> 19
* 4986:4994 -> 18.2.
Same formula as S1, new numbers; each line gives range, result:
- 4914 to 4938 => 22.75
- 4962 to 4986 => 23.62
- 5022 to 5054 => 19.67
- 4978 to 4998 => 21.97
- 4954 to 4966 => 21.52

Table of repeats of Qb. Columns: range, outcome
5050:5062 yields 20.22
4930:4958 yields 21.01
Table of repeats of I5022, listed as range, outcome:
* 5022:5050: 15.6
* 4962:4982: 21.52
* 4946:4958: 18.56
